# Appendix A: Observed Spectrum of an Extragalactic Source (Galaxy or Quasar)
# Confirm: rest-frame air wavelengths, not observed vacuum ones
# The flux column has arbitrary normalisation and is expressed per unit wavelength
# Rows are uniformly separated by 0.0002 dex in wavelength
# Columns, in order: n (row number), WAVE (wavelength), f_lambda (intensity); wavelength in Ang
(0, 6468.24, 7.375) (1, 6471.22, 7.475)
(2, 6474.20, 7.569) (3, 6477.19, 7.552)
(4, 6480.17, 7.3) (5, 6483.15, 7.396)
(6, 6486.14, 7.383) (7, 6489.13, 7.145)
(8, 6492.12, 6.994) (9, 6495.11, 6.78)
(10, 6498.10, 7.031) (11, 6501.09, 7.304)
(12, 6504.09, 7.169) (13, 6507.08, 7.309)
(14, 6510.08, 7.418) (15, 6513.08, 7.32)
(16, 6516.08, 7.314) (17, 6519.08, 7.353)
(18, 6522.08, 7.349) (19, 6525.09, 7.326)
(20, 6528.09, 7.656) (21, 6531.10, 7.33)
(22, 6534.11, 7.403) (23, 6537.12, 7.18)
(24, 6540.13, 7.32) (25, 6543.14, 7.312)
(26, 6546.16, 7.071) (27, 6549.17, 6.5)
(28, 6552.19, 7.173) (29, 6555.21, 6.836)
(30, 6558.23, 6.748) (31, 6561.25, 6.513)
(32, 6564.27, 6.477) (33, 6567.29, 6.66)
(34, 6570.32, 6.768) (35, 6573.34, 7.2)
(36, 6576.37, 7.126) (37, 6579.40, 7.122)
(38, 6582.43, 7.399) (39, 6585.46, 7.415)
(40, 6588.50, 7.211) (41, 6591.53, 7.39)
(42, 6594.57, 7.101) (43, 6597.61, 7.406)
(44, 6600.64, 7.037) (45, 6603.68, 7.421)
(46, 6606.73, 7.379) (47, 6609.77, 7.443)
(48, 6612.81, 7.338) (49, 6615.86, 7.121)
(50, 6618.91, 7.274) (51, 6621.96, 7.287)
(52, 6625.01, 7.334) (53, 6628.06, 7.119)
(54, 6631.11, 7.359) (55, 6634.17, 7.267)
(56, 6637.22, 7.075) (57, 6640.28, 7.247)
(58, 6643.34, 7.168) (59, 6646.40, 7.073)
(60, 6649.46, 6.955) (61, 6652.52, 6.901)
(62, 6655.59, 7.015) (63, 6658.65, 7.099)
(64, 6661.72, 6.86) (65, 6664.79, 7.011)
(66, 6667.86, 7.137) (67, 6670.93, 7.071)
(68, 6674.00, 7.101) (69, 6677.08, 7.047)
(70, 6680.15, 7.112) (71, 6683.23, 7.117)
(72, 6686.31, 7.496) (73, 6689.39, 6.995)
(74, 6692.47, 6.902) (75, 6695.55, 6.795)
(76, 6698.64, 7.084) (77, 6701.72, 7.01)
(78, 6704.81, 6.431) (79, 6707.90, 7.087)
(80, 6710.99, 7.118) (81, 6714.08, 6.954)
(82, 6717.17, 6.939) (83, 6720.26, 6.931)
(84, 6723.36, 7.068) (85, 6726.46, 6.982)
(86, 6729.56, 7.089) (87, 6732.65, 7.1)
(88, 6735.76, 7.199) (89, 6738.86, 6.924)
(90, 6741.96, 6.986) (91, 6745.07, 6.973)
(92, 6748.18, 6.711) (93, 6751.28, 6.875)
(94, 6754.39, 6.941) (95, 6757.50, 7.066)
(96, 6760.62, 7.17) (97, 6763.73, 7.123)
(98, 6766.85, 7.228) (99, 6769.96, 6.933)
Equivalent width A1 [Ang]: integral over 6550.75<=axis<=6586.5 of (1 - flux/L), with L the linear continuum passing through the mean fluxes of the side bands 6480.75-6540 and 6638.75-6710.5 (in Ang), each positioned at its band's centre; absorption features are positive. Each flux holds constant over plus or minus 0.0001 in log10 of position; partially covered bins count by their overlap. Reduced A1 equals 1.2 Ang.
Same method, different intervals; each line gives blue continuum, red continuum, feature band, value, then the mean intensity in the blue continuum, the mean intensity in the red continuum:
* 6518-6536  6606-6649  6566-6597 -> 0.7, 7.4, 7.24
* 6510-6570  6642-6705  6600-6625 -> -0.8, 7.1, 7.03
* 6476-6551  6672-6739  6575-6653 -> -1.1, 7.25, 7.02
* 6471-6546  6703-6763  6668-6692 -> -0.2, 7.3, 6.98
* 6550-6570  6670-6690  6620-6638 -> -0.7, 6.73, 7.14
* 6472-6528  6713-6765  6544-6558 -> 0.6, 7.29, 7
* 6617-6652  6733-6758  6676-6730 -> 0.3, 7.19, 6.96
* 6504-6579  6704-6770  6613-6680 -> -0.7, 7.11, 7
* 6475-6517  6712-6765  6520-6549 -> -0.3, 7.25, 7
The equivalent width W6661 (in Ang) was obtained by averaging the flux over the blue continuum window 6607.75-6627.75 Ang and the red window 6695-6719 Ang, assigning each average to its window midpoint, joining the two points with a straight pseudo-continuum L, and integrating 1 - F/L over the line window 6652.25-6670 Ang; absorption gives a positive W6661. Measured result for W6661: 0.3 Ang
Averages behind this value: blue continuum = 7.29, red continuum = 6.93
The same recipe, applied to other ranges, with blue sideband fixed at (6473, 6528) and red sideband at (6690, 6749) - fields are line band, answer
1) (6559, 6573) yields 1.0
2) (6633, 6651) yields -0.1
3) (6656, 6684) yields -0.1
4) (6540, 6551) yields 0.3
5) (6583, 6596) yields -0.2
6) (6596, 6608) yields -0.3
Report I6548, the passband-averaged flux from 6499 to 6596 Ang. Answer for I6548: 7.15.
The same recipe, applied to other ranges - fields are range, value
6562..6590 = 7.03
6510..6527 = 7.35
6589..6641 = 7.27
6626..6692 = 7.1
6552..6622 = 7.11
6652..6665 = 6.98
